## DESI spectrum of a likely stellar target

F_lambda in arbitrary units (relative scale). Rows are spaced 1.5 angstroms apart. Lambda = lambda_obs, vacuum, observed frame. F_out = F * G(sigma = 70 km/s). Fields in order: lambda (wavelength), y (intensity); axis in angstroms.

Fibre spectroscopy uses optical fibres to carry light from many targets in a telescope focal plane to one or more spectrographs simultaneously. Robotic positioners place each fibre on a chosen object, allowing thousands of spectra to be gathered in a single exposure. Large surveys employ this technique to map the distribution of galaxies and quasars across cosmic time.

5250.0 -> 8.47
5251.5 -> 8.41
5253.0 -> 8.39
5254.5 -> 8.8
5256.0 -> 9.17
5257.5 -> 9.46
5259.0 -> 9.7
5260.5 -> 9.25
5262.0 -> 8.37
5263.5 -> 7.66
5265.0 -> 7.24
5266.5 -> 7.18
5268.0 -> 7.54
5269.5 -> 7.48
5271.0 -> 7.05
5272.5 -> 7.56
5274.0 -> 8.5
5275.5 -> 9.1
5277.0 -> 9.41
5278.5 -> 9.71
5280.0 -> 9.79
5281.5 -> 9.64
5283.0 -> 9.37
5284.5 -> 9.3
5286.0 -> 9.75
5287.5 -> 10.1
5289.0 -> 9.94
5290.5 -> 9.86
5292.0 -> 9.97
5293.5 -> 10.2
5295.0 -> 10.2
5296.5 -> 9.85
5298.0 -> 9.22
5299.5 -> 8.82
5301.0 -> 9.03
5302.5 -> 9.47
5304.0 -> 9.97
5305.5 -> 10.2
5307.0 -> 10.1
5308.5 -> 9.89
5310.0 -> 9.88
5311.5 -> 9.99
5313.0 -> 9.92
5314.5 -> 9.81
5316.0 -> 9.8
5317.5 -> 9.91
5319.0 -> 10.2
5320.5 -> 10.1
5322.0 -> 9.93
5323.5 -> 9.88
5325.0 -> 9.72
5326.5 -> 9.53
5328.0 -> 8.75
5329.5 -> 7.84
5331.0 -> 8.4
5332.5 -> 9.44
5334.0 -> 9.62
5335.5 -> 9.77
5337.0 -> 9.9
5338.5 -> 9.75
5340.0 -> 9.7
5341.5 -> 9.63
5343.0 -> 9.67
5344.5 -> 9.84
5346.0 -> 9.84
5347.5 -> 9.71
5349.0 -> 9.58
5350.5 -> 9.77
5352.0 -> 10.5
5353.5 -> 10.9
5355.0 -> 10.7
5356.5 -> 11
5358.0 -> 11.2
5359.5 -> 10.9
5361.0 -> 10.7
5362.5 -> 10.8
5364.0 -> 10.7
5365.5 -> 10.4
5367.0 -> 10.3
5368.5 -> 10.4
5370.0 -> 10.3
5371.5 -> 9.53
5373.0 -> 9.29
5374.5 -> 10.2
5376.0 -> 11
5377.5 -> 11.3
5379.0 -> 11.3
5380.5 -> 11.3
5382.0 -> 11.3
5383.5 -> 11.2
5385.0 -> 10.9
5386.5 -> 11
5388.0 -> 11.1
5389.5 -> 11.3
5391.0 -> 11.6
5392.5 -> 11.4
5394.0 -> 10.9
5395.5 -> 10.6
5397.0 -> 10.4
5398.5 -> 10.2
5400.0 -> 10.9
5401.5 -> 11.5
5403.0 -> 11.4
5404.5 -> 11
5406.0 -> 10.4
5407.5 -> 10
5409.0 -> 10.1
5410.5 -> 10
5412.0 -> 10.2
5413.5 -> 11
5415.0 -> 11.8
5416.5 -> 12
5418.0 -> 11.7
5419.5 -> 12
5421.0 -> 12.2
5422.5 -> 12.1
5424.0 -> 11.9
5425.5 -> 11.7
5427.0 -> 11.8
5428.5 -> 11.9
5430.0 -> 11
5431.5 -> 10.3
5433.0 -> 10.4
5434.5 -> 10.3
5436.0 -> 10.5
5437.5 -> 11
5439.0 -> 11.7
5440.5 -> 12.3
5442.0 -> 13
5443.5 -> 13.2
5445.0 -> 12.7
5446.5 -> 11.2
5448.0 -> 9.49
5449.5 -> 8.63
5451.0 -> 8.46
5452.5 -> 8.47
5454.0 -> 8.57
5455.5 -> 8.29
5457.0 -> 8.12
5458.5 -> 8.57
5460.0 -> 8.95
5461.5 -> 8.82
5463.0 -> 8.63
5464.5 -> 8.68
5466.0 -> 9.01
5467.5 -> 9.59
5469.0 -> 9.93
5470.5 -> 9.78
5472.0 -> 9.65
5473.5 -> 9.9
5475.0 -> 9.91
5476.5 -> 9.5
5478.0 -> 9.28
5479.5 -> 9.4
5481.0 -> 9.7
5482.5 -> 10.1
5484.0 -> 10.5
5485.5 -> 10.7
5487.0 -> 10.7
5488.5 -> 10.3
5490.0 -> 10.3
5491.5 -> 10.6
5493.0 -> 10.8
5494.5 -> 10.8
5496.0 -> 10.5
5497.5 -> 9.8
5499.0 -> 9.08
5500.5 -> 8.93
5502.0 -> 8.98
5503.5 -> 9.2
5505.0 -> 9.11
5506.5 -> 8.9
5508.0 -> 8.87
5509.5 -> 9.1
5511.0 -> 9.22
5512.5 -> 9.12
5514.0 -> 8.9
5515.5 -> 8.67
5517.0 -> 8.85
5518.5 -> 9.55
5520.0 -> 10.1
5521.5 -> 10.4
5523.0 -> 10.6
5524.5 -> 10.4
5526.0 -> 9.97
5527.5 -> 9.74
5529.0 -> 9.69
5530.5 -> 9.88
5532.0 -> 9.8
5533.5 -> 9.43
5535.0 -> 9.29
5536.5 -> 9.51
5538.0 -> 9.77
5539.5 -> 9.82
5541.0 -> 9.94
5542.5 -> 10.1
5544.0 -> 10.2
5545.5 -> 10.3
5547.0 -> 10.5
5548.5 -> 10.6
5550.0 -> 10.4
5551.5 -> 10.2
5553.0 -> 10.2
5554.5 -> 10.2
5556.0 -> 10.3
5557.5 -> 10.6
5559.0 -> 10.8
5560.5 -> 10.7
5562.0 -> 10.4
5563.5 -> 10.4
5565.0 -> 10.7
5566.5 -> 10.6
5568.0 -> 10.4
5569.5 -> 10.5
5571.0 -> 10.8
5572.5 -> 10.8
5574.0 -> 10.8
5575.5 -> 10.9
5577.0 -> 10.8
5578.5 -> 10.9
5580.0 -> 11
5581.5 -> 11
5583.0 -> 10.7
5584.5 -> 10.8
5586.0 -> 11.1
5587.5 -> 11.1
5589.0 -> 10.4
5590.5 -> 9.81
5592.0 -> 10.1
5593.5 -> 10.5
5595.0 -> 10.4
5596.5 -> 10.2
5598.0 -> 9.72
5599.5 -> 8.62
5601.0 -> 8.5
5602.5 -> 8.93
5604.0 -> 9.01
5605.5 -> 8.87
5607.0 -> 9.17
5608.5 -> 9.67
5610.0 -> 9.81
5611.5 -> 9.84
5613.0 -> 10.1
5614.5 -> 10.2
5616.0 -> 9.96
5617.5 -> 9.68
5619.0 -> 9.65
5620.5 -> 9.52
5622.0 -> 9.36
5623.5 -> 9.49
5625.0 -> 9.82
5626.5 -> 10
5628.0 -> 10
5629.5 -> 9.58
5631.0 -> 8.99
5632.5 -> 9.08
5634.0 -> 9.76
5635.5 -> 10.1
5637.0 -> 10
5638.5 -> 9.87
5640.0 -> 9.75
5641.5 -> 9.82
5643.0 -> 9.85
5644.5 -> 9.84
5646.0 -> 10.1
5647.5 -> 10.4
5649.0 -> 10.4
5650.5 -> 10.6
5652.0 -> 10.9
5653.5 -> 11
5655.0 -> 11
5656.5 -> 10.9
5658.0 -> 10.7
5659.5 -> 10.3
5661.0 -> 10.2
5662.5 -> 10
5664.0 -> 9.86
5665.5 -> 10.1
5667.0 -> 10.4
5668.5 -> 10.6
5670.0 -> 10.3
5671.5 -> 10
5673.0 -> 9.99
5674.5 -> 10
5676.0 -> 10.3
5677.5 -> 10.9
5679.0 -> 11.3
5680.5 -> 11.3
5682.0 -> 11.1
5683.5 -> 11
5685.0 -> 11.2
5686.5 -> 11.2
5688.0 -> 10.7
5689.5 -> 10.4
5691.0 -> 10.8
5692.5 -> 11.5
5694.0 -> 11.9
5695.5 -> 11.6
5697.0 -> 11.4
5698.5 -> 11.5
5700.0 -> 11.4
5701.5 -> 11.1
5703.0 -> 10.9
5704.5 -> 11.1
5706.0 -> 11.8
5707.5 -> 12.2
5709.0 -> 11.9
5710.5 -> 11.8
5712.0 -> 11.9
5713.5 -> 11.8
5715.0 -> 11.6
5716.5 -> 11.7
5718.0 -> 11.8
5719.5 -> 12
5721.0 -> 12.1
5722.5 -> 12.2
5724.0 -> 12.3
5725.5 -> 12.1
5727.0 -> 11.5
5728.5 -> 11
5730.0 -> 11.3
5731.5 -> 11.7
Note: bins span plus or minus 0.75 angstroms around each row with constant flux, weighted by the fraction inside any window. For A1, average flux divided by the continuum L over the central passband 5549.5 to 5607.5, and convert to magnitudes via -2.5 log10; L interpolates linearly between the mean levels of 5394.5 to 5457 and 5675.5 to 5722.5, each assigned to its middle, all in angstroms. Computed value 0.09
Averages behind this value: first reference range 10.9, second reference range 11.4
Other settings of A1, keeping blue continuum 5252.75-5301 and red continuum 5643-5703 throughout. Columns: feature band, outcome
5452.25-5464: 0.145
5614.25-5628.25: 0.080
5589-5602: 0.067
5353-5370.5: -0.144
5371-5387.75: -0.145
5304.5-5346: -0.055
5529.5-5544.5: 0.039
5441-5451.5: -0.138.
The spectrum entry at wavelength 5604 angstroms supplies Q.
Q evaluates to 9.01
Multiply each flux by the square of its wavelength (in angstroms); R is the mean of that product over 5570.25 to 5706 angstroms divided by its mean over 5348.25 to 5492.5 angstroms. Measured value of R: 1.1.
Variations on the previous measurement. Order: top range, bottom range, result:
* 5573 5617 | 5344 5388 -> 1.04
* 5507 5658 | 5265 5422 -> 1.09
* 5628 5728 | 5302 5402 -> 1.19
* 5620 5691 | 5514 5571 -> 1.06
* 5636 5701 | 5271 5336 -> 1.27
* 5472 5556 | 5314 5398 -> 1.01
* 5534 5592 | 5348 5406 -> 1.04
